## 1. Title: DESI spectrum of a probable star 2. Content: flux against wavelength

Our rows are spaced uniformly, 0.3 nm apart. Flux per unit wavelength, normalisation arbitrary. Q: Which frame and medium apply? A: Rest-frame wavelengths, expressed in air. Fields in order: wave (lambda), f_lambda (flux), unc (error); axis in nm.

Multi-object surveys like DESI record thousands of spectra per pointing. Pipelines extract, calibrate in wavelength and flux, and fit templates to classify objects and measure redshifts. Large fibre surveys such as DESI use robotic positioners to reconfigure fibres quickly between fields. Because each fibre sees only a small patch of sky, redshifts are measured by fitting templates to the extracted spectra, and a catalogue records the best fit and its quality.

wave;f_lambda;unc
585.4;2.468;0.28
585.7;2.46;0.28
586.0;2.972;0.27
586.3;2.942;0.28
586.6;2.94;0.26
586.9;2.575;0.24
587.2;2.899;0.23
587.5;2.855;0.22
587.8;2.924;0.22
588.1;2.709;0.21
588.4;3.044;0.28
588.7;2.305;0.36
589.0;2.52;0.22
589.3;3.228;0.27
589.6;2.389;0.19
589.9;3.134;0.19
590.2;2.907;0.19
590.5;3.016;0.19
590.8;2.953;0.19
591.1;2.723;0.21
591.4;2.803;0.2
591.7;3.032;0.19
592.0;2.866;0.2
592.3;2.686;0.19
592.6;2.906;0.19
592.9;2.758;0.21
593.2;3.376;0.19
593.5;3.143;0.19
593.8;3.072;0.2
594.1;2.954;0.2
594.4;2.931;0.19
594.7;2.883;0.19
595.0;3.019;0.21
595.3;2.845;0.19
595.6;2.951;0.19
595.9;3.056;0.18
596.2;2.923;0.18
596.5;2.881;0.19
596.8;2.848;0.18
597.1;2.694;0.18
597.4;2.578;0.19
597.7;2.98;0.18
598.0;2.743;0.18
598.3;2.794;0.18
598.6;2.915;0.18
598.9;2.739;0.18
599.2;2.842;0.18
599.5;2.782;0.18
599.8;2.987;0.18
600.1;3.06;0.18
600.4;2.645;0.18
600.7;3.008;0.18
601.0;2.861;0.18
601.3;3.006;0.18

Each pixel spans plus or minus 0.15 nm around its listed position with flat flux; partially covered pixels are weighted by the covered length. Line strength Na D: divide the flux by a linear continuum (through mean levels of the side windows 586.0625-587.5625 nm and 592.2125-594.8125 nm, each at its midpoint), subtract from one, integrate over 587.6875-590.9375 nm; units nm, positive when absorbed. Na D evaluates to 0.08 nm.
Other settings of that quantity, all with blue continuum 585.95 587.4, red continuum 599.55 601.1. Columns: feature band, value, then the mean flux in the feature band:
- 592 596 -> -0.11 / 2.96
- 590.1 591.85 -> -0.02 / 2.91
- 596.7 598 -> 0.06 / 2.77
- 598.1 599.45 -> 0.04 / 2.82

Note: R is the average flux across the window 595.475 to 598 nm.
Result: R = 2.86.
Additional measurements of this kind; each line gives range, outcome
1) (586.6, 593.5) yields 2.85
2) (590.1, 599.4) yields 2.9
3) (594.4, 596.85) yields 2.93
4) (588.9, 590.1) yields 2.83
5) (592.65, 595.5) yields 2.99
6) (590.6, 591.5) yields 2.84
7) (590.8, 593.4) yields 2.9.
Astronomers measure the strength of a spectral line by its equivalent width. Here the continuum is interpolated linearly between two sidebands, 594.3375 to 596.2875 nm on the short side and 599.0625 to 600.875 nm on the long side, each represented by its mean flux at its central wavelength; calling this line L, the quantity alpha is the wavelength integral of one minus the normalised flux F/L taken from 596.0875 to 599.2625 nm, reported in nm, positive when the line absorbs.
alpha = 0.11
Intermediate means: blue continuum 2.95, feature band 2.81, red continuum 2.89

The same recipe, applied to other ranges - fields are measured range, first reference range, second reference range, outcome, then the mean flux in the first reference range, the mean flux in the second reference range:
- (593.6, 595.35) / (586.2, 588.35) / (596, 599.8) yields -0.084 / 2.84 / 2.82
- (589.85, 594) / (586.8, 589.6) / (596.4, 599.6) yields -0.257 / 2.77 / 2.8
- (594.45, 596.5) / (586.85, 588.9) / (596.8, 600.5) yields -0.102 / 2.76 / 2.82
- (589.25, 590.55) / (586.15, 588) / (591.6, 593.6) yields 0.001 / 2.85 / 2.96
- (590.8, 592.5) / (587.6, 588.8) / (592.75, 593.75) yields 0.086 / 2.77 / 3.09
